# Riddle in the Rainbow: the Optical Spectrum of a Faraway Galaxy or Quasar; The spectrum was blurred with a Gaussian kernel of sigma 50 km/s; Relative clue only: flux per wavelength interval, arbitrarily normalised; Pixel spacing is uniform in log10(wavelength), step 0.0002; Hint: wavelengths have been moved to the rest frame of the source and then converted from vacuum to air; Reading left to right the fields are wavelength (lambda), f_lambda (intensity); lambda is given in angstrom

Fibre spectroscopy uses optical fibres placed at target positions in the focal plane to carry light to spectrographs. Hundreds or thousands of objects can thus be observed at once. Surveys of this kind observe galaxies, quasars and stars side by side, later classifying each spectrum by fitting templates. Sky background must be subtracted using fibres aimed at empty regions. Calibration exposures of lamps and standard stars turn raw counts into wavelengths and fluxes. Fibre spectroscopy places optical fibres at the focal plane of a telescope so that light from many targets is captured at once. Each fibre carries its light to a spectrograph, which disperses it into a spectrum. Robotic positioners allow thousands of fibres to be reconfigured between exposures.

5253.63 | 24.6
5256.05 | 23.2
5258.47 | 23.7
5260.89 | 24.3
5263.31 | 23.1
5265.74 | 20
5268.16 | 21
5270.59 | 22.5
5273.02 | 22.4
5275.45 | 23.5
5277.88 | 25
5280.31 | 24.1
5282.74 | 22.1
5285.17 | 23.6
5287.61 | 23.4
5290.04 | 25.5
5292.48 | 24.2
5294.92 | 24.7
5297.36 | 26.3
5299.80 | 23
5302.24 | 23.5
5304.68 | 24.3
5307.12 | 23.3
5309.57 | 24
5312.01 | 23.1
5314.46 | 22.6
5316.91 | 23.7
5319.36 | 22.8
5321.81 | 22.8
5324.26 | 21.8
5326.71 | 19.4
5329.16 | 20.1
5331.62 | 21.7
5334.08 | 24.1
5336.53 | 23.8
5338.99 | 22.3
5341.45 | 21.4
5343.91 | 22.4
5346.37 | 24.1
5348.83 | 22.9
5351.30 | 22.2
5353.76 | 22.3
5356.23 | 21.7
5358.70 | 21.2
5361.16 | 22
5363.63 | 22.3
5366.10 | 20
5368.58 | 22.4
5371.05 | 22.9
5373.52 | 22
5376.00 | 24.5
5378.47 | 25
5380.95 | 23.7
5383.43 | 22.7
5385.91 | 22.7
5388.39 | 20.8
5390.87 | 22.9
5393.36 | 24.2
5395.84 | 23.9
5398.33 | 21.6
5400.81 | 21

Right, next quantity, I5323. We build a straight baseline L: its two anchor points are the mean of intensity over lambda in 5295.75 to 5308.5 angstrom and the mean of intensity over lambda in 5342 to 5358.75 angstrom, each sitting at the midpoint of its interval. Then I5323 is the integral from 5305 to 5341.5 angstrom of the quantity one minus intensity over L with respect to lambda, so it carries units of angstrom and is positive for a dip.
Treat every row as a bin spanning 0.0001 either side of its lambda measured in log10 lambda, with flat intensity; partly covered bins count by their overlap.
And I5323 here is 1.3 angstrom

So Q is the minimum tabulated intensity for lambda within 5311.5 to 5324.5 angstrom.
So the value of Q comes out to 21.8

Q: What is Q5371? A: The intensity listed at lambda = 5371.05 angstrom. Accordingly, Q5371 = 22.9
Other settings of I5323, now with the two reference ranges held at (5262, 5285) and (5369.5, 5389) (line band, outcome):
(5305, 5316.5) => -0.3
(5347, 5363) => 0.6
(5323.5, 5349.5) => 0.9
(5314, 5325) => 0.0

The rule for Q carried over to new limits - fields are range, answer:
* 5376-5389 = 20.8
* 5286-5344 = 19.4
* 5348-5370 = 20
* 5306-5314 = 23.1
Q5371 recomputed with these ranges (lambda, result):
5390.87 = 22.9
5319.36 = 22.8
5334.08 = 24.1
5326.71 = 19.4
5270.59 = 22.5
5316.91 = 23.7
